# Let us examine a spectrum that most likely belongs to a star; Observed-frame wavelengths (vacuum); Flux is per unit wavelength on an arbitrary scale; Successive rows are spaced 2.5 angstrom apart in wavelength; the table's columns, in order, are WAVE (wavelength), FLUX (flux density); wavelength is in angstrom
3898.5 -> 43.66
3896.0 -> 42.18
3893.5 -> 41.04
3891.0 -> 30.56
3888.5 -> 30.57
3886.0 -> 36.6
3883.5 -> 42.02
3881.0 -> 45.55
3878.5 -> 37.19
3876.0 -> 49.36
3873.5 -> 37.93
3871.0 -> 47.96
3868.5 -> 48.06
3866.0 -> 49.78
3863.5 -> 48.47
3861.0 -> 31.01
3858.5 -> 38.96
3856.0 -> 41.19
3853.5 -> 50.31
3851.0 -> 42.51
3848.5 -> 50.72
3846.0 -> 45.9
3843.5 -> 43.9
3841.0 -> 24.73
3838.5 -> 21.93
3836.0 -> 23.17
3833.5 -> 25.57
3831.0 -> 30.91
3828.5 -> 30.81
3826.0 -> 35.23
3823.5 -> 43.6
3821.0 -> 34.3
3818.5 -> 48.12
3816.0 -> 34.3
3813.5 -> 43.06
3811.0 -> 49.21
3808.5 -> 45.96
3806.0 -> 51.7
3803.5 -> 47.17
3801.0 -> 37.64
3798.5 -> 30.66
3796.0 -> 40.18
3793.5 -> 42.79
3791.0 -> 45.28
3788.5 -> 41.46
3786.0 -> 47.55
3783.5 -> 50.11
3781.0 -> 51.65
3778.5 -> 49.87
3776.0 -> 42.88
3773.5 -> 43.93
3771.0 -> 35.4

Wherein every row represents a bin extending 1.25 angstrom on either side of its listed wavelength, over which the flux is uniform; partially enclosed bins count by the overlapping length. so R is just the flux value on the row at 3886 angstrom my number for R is 36.6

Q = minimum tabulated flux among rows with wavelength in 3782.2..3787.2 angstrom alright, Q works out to 47.55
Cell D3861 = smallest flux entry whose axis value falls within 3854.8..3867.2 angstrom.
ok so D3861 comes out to 31.01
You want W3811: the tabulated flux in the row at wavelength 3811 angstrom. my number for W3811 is 49.21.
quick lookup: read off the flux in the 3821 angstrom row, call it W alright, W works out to 34.3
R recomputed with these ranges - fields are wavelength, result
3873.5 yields 37.93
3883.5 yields 42.02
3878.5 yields 37.19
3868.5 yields 48.06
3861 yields 31.01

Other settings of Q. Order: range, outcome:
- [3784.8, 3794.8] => 41.46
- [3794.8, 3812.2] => 30.66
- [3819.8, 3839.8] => 21.93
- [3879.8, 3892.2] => 30.56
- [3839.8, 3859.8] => 24.73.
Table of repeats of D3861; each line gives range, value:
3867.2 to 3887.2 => 36.6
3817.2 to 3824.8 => 34.3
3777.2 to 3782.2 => 49.87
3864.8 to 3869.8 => 48.06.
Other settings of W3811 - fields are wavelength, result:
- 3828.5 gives 30.81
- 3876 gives 49.36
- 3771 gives 35.4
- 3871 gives 47.96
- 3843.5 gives 43.9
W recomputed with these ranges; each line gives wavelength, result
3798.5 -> 30.66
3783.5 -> 50.11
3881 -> 45.55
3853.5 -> 50.31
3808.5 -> 45.96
